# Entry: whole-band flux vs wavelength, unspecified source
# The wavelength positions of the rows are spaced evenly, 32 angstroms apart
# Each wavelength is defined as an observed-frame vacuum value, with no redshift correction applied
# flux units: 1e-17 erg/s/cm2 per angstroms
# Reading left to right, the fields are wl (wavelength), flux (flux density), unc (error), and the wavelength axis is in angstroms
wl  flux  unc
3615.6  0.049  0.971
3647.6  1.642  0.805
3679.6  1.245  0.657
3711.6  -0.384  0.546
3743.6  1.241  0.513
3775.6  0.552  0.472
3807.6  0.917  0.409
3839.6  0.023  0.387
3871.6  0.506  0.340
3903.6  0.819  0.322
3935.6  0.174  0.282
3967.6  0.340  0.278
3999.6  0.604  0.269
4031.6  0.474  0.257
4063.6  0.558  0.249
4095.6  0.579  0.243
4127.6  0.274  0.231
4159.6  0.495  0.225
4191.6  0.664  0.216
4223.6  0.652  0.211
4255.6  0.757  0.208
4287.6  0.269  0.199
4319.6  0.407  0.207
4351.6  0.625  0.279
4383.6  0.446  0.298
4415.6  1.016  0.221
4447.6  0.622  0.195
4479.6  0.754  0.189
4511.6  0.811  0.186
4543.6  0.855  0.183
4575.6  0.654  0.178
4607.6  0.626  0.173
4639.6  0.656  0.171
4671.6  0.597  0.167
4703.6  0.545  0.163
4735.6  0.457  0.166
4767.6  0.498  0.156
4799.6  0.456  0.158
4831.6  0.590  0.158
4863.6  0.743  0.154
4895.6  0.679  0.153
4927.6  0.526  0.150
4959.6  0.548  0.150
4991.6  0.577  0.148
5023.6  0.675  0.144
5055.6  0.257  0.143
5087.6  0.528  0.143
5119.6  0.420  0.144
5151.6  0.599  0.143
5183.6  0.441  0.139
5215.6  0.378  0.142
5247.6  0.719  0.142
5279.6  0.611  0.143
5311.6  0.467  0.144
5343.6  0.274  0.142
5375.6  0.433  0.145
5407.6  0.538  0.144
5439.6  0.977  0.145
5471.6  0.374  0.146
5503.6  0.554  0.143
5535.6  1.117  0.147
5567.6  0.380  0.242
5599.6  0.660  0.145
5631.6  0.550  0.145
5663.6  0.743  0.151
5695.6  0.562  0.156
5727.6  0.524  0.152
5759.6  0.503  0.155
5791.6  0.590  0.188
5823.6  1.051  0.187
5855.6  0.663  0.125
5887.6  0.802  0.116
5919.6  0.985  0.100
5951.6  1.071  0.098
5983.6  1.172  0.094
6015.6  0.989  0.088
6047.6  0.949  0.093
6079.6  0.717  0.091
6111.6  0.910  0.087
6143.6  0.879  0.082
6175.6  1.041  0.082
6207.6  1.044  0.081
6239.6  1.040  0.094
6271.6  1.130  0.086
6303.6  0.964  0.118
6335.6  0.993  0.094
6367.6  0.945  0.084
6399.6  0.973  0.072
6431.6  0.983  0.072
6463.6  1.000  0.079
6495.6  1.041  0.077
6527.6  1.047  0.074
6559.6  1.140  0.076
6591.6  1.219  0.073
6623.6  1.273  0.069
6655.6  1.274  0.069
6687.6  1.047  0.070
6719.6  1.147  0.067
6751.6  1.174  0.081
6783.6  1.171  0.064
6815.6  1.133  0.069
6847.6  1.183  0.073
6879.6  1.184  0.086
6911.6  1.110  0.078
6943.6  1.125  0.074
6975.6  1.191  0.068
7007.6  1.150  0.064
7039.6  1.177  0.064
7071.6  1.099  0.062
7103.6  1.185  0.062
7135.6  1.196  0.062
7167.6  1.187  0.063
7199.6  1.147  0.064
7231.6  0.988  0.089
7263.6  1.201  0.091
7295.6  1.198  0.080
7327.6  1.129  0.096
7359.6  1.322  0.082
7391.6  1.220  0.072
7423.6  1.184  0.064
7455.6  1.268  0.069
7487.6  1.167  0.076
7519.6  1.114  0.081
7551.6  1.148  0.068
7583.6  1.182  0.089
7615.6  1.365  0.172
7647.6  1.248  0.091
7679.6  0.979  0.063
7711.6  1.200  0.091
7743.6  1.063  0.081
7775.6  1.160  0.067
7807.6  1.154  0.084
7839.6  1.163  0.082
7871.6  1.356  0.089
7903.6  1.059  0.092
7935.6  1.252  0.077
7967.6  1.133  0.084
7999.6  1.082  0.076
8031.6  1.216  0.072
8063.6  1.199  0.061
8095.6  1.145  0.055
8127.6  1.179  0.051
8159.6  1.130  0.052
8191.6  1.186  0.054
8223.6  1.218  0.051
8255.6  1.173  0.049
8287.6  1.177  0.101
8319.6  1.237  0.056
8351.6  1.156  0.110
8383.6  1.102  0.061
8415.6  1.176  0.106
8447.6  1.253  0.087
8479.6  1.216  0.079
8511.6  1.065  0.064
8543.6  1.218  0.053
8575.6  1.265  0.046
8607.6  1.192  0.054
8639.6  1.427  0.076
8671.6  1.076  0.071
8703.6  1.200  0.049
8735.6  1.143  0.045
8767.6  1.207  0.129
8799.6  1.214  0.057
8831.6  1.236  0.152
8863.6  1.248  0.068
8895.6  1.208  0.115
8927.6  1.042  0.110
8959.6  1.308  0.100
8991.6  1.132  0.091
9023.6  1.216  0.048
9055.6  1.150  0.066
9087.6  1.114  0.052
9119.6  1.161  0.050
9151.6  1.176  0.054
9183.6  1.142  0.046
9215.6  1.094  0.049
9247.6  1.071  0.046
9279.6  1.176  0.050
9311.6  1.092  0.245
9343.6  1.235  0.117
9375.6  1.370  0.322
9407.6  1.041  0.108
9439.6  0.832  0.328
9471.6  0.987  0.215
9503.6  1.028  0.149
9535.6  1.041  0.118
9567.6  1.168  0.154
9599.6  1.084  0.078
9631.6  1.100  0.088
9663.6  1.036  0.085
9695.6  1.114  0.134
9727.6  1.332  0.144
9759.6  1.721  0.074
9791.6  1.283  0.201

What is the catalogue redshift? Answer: 0.48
